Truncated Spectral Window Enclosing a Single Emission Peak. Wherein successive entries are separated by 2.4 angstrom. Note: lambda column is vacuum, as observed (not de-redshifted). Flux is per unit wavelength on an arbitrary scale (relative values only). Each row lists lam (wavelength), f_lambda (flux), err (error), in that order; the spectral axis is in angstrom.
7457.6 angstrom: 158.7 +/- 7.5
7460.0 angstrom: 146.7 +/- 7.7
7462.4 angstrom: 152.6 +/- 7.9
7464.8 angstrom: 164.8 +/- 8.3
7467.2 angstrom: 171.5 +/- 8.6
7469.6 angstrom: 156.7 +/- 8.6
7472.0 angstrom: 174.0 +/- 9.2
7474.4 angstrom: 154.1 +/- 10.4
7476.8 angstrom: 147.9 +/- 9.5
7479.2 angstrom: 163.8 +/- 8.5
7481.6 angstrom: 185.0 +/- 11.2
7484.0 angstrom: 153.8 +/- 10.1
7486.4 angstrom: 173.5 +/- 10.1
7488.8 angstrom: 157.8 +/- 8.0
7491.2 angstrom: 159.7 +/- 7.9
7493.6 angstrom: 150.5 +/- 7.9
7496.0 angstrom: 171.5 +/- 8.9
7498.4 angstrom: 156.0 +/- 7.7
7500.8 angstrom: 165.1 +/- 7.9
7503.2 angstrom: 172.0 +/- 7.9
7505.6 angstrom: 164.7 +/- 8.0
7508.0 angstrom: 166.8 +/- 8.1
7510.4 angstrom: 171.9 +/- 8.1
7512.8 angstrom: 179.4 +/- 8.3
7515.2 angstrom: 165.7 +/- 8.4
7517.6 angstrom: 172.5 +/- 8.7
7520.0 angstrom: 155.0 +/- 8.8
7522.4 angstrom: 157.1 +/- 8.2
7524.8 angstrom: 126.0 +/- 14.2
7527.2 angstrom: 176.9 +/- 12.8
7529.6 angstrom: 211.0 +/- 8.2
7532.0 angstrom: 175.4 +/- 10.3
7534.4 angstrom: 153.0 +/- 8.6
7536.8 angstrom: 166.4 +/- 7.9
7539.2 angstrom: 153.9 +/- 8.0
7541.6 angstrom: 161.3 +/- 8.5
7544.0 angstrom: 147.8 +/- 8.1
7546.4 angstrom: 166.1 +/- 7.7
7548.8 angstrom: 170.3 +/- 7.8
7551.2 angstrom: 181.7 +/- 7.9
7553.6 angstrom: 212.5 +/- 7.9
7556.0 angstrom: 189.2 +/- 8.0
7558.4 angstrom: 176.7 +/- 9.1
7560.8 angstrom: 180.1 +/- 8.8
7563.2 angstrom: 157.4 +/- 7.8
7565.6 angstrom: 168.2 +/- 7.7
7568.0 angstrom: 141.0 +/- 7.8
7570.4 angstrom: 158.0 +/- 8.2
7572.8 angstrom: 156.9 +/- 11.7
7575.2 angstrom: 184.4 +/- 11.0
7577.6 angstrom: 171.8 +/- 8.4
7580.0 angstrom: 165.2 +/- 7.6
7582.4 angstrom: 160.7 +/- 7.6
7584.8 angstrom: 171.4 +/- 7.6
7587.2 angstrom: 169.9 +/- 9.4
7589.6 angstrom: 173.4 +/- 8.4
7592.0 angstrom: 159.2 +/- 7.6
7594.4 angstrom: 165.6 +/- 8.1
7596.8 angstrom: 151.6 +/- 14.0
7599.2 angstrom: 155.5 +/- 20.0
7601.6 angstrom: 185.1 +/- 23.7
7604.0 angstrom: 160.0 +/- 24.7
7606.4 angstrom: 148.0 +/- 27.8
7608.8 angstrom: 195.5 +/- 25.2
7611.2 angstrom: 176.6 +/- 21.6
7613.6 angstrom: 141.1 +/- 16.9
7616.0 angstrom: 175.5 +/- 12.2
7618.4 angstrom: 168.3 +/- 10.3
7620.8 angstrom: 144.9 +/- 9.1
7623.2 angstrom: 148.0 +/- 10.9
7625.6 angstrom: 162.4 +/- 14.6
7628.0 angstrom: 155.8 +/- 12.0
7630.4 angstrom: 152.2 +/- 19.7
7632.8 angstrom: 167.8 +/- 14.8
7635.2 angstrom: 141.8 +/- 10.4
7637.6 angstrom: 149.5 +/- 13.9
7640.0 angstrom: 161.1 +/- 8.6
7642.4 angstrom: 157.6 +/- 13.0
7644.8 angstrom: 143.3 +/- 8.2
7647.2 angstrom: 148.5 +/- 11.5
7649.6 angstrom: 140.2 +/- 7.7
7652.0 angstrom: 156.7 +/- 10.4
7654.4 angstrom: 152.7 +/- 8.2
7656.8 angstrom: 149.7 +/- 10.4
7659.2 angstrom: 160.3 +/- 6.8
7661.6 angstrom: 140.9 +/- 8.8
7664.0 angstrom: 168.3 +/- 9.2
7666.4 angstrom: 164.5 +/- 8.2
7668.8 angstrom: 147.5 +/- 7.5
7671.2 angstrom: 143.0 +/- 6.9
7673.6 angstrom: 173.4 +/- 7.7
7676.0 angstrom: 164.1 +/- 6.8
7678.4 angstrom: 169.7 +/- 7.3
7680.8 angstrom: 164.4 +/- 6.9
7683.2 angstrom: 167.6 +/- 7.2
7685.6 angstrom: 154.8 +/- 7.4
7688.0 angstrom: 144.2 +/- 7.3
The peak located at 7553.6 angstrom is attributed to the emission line [N II] 6583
